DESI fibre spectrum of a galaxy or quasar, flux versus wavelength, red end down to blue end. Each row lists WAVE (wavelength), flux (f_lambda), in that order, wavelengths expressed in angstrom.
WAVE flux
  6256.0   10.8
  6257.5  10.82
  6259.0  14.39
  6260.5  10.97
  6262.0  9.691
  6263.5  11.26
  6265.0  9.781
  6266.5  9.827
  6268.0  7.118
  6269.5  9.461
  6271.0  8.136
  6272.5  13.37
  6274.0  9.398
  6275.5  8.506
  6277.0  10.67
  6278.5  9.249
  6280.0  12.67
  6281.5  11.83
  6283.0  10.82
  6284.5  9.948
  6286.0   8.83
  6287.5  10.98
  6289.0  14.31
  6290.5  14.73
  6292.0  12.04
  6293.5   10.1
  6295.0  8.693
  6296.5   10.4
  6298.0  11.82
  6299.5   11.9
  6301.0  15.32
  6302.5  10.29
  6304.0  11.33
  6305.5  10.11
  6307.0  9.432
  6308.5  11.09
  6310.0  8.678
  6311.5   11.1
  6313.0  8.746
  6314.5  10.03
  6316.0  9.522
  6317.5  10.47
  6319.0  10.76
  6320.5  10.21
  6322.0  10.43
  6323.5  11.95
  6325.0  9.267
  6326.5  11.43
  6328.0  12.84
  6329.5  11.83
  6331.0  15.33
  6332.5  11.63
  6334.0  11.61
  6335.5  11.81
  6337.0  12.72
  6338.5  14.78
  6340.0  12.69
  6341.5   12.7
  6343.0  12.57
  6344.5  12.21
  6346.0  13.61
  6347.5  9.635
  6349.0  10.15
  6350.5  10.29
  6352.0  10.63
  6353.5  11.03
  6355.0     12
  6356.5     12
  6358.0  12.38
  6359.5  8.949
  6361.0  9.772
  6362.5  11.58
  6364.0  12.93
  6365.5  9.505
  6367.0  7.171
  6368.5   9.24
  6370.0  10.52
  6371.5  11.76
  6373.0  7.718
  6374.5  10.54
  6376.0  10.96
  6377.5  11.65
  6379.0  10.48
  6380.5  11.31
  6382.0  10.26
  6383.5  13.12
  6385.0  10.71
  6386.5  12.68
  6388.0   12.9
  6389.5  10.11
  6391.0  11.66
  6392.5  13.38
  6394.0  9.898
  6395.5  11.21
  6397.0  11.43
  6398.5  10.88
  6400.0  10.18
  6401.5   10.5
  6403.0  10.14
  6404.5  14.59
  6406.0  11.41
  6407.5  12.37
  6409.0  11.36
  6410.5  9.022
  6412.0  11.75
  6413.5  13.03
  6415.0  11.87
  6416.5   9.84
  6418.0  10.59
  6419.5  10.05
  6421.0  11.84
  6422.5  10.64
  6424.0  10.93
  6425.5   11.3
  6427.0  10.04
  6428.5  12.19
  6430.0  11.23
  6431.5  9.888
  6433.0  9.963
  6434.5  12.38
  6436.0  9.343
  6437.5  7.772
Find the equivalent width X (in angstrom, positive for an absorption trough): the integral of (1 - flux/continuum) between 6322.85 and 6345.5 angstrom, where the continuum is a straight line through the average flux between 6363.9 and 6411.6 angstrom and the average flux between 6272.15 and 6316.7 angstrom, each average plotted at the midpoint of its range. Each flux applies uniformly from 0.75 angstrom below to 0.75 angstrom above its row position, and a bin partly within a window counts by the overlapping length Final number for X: -3.1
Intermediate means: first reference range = 10.8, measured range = 12.4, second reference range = 11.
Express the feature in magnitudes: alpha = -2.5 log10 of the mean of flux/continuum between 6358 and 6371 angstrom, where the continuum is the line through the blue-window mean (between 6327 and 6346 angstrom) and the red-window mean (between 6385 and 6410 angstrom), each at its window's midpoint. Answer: 0.20 mag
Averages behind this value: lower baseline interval 12.7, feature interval 10.1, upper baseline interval 11.5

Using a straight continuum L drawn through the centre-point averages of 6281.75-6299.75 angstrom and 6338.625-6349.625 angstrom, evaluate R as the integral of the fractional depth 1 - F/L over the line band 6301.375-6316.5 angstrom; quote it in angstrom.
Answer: 1.8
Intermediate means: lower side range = 11.2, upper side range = 12.1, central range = 10.2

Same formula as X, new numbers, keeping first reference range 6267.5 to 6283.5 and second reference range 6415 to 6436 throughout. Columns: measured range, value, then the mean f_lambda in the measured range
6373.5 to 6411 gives -2.2 angstrom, 11.3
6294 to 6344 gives -4.7 angstrom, 11.3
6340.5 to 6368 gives -1.5 angstrom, 11.1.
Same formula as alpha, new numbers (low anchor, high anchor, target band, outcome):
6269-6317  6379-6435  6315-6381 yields -0.02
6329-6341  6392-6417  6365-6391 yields 0.12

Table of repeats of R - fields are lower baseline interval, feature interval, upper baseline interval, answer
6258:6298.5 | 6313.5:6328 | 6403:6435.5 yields 0.41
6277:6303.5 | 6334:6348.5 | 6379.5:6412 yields -1.34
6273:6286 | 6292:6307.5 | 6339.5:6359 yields -0.42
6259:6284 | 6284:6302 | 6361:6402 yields -2.04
